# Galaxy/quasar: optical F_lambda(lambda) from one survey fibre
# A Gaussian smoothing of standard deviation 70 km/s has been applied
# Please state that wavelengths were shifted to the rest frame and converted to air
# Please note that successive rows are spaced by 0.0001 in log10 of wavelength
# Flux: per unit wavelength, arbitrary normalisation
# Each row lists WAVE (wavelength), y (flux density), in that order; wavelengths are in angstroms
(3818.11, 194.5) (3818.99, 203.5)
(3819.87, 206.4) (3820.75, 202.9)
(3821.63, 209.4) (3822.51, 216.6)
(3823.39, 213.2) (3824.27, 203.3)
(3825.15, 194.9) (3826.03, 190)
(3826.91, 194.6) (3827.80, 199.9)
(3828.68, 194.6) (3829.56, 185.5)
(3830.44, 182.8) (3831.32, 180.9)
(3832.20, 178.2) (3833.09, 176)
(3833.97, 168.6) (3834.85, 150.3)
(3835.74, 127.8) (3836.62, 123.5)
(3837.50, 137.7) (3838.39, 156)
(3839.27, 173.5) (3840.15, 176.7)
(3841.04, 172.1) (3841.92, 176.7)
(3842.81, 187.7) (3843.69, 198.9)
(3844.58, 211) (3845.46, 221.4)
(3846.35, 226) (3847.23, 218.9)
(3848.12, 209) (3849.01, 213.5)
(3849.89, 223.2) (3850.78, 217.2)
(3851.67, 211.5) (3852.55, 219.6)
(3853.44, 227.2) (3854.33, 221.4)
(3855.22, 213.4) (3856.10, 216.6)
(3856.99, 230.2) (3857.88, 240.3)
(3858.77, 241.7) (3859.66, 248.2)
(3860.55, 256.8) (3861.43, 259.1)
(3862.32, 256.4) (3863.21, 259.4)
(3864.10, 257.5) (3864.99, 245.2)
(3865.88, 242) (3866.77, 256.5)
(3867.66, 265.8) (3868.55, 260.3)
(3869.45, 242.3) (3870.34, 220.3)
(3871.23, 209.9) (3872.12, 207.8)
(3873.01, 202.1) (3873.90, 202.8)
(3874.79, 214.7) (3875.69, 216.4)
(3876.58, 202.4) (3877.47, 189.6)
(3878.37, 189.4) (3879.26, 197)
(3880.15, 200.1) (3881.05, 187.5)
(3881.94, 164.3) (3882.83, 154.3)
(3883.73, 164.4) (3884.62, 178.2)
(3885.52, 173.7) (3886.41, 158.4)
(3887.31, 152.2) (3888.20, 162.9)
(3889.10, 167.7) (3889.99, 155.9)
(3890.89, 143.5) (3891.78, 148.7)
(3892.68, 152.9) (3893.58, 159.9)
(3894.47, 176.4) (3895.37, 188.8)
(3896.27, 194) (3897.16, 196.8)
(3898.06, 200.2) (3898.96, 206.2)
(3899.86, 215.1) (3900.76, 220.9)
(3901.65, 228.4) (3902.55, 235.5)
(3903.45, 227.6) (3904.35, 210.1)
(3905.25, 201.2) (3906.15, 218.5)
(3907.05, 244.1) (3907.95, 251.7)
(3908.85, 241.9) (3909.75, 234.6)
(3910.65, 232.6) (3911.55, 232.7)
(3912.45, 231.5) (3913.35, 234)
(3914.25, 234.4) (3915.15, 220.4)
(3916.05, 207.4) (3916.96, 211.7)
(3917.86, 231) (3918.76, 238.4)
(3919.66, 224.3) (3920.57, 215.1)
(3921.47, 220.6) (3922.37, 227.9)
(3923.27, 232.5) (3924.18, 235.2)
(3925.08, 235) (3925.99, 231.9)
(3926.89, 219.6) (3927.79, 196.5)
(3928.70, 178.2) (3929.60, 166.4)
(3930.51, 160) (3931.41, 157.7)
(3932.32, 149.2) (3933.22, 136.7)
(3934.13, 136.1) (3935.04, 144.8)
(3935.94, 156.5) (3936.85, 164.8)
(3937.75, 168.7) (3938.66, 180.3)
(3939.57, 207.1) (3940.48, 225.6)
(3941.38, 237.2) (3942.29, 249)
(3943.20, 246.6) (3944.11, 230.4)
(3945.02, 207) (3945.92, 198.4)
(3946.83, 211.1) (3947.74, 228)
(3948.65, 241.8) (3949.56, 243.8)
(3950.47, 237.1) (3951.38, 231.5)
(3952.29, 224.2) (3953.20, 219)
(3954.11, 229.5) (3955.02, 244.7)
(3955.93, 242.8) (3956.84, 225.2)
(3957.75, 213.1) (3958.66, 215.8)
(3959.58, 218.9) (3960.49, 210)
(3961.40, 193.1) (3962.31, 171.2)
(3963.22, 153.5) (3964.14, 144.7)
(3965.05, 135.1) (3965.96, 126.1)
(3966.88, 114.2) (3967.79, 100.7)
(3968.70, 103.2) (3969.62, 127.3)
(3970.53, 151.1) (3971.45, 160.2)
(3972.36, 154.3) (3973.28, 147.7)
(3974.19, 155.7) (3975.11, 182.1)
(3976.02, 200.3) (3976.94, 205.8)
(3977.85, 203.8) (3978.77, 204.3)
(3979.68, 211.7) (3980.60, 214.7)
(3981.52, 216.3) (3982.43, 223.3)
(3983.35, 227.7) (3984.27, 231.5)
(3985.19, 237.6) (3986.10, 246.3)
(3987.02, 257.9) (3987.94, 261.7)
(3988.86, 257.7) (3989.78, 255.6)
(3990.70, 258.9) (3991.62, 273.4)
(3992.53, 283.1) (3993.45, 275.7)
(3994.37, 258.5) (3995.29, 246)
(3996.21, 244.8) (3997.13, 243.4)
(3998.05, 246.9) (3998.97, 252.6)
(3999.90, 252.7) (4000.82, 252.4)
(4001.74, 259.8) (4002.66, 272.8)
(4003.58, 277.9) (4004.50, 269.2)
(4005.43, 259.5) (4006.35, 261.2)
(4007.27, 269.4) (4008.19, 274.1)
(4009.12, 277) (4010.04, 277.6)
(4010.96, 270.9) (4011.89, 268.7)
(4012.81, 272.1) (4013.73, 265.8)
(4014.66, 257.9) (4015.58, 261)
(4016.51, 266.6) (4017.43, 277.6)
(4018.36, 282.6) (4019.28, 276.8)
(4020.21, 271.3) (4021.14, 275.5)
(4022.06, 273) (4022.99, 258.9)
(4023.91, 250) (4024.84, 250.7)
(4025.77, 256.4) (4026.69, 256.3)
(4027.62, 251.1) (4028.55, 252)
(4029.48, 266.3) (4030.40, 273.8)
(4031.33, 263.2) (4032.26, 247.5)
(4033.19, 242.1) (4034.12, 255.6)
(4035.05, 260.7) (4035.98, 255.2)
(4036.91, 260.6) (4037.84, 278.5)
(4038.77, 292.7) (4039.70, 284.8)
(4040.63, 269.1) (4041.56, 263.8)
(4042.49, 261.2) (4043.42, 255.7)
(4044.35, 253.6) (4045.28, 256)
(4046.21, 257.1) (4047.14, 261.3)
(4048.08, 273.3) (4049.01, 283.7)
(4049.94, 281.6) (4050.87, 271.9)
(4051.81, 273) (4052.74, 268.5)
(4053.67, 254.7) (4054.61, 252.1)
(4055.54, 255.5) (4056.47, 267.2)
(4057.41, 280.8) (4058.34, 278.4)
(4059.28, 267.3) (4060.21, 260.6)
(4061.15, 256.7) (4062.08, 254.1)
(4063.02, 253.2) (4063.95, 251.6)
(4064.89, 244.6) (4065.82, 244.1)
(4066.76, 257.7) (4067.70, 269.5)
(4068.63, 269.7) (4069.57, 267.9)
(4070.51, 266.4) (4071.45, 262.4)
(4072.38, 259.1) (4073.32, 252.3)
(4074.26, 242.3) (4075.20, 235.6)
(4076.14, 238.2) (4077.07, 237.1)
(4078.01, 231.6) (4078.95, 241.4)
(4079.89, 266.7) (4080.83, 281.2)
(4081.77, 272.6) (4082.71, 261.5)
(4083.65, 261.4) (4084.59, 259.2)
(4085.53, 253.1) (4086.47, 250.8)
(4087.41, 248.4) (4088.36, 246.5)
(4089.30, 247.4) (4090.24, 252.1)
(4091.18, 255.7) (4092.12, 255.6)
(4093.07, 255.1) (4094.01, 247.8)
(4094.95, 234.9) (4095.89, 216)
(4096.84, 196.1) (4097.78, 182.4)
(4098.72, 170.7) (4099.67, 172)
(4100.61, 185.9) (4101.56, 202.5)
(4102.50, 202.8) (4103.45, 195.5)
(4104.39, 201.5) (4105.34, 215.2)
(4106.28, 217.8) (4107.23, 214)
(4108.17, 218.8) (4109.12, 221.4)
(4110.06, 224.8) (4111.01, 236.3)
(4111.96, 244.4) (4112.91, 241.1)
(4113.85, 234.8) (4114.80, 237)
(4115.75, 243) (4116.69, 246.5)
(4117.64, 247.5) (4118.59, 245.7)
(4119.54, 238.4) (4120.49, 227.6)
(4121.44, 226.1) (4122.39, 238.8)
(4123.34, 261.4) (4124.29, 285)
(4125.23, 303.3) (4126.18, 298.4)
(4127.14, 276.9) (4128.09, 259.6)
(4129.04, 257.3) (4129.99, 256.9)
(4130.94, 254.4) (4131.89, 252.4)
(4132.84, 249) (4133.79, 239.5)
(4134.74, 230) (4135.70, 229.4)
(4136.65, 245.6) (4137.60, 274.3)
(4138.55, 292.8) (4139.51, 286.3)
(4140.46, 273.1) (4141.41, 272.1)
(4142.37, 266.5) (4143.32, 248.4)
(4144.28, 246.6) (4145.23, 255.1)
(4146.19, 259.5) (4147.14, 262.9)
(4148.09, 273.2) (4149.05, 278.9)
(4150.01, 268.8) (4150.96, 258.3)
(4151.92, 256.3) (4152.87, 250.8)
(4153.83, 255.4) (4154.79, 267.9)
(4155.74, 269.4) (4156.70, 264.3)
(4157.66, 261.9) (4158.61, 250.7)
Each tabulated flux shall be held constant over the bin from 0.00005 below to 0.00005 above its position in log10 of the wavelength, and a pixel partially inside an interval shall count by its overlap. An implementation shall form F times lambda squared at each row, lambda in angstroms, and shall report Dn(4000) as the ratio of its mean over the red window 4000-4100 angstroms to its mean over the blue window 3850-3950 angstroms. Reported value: 1.33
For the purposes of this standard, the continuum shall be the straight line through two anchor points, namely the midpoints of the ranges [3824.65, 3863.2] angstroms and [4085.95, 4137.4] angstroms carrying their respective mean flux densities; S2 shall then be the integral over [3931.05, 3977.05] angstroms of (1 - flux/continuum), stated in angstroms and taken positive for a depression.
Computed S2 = 6.0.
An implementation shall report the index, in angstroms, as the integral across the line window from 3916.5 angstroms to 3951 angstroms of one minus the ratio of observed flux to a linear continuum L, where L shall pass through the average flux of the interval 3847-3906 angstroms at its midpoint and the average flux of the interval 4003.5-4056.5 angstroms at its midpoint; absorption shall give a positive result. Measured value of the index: 3.69 angstroms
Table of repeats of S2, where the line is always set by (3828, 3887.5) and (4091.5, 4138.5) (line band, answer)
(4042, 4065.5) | -3.59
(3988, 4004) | -2.80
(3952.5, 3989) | 4.14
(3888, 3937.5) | 2.29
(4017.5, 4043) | -4.43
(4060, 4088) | -2.96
